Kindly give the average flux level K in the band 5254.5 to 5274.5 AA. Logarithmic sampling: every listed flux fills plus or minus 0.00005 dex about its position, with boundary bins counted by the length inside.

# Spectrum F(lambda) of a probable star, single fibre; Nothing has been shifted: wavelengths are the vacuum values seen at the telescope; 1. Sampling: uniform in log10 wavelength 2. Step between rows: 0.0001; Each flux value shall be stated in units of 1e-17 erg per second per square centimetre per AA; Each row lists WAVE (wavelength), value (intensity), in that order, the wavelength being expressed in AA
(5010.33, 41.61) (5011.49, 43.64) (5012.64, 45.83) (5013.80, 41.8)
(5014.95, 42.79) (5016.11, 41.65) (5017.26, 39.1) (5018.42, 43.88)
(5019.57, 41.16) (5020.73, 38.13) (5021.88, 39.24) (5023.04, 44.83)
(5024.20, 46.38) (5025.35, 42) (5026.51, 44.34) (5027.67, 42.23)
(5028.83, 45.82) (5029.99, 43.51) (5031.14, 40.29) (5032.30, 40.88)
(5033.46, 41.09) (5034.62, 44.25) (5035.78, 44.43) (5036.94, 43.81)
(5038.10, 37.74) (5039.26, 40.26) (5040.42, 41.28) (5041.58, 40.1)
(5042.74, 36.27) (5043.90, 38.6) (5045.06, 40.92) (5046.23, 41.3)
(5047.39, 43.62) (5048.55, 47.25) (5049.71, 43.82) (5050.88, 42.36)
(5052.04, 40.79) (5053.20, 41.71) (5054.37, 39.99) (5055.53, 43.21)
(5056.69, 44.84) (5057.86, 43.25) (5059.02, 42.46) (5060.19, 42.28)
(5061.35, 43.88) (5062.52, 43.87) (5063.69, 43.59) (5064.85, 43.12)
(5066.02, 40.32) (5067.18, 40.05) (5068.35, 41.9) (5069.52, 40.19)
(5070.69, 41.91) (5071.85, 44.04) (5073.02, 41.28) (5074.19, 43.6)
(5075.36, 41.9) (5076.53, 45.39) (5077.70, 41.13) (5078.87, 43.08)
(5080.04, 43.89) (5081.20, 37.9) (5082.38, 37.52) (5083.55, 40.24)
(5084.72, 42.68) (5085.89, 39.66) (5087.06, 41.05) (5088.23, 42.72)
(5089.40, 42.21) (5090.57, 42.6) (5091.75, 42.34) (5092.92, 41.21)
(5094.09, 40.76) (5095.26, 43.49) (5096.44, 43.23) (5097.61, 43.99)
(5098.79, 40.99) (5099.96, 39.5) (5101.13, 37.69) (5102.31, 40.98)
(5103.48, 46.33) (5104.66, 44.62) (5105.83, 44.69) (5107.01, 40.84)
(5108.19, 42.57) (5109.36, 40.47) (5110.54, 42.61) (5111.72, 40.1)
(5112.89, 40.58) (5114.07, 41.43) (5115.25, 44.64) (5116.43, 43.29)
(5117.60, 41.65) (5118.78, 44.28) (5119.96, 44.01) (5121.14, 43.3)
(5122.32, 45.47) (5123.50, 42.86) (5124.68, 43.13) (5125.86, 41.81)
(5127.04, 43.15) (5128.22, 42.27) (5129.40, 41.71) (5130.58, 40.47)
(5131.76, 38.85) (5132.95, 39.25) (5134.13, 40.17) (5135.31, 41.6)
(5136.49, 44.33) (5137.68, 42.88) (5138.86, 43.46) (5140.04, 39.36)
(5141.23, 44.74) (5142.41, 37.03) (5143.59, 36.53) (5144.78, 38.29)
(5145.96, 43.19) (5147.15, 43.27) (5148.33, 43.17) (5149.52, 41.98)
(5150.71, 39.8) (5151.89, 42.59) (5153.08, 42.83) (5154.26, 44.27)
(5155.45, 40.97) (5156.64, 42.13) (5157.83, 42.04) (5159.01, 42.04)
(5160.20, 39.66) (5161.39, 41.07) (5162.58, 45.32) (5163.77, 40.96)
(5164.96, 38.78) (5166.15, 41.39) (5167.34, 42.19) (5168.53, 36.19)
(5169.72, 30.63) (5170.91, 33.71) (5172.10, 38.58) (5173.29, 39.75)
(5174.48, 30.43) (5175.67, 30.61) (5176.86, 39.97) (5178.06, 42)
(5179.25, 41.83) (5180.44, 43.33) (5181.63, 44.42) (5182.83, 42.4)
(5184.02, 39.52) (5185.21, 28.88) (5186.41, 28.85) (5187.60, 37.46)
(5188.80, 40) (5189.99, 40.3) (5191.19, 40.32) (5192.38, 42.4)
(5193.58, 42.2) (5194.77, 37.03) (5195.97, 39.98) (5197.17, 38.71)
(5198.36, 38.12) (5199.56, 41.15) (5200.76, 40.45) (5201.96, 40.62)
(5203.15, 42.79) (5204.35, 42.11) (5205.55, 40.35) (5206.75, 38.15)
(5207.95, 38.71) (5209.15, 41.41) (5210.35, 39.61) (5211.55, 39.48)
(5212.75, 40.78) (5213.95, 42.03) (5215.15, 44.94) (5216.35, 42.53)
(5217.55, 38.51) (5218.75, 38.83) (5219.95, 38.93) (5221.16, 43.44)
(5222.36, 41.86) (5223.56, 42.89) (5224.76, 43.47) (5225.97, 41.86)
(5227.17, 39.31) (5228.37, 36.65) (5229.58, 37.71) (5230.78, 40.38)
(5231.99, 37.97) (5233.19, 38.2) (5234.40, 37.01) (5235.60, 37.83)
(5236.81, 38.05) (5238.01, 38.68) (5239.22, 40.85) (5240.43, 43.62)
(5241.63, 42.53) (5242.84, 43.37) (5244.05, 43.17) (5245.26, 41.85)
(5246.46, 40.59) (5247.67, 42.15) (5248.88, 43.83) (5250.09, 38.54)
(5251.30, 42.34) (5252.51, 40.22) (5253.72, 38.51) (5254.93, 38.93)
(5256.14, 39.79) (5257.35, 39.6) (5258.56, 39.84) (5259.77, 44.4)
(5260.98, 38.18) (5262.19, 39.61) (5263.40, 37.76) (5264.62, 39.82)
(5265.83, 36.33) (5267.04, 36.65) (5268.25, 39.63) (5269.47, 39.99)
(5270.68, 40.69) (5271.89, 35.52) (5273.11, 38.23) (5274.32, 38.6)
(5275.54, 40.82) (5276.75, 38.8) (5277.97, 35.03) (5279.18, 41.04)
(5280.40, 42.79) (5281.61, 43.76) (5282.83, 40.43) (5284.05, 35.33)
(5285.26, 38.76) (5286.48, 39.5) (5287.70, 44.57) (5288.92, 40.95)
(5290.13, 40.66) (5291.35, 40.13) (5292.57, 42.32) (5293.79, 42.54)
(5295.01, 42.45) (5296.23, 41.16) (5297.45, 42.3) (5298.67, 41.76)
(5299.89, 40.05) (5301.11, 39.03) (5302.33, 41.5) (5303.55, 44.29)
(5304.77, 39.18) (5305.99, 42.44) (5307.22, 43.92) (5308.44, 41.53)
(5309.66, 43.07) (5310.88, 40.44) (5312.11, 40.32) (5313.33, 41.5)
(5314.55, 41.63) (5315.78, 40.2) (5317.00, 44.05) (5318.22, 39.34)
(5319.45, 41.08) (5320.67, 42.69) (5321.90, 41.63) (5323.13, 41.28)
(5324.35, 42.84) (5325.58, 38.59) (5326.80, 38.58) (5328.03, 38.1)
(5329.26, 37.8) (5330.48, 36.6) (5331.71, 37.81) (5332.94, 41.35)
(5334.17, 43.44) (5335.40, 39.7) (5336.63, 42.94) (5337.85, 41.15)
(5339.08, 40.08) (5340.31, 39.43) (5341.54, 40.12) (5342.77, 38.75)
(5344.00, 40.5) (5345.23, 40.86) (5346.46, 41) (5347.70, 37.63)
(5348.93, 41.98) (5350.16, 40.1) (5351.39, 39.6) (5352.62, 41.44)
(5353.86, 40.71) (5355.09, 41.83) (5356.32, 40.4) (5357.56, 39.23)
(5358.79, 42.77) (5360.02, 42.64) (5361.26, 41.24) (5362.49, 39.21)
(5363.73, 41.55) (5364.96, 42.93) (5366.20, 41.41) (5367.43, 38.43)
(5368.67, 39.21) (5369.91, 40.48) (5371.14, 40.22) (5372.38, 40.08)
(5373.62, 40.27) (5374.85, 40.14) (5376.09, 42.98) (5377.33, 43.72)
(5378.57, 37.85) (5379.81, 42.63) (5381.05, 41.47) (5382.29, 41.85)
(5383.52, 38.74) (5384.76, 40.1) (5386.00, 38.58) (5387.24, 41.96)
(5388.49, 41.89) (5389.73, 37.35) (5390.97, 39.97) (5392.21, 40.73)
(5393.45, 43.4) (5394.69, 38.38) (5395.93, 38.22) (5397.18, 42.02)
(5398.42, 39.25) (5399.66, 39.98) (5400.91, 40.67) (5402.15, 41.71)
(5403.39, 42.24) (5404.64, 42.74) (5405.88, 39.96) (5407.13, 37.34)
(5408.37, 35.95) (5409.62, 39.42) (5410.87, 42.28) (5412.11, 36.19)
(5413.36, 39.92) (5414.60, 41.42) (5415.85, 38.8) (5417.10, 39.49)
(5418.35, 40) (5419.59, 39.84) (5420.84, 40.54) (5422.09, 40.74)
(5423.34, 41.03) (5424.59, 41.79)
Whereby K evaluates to 39.1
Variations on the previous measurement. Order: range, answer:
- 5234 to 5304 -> 40.3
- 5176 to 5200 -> 39.3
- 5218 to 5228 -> 41.2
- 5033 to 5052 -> 41.7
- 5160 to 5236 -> 39.5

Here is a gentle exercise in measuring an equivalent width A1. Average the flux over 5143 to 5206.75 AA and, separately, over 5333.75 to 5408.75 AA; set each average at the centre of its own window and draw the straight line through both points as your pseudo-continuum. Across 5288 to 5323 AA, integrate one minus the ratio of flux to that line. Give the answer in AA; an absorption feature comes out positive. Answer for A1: -1.08 AA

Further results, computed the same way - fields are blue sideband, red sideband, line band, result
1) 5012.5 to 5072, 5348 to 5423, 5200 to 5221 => 0.3 AA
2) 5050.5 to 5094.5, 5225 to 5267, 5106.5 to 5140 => -0.6 AA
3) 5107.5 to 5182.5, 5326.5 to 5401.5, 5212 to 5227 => -0.3 AA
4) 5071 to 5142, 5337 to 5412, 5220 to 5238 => 0.7 AA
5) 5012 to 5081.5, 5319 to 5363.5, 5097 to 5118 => -0.1 AA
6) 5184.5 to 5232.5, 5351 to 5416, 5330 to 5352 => 0.1 AA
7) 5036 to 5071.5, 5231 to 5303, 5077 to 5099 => 0.0 AA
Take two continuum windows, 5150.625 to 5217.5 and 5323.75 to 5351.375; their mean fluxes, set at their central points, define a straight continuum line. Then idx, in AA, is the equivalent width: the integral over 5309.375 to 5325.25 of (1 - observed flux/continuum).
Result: -0.6 AA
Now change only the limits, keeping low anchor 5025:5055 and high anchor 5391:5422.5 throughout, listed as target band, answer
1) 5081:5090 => 0.22 AA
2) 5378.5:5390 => -0.08 AA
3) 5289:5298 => -0.22 AA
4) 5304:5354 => -0.24 AA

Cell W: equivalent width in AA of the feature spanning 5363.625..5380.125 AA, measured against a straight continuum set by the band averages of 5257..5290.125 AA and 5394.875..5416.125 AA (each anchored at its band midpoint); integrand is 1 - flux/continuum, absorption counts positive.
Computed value -0.42 AA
